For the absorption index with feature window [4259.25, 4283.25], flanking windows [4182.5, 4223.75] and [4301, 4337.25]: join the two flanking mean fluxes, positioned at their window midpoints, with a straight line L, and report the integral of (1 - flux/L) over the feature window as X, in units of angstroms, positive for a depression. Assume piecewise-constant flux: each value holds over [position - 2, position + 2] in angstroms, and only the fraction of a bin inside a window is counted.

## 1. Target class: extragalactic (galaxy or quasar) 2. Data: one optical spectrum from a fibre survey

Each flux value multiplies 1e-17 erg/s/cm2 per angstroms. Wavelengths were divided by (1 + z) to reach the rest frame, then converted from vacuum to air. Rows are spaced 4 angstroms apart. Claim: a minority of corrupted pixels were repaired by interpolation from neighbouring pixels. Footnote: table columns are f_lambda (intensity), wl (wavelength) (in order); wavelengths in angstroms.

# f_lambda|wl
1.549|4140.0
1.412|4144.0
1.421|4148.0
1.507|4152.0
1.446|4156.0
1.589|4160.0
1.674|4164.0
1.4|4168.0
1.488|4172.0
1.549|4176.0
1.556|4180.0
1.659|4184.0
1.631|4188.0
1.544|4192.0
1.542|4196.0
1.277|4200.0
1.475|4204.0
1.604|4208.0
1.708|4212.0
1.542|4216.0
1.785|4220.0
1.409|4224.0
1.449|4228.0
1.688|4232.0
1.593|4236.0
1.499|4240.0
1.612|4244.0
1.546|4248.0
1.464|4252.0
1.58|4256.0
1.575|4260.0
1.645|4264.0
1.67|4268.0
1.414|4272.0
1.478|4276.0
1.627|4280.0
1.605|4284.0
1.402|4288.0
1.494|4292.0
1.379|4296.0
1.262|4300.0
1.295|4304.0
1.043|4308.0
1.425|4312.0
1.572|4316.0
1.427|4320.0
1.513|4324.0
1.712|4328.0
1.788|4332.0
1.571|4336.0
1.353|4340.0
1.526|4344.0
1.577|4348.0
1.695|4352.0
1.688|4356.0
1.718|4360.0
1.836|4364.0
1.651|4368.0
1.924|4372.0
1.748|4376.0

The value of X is -0.89 angstroms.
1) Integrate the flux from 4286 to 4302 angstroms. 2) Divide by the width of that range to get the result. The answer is 1.38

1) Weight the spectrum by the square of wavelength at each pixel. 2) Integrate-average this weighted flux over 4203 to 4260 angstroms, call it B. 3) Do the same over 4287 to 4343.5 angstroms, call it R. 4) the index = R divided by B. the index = 0.96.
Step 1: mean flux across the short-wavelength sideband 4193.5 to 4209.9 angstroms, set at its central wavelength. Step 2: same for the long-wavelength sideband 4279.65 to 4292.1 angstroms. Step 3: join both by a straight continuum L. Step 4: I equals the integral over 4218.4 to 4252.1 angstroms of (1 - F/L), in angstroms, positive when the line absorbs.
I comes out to -1.5 angstroms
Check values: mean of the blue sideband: 1.48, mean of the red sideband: 1.53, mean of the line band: 1.56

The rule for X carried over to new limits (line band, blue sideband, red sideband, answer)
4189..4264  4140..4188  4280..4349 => -2.6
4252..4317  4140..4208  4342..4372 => 6.1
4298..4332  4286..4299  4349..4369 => 2.0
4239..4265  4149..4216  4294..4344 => -1.2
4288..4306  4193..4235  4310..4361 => 2.4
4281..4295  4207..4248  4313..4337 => 0.8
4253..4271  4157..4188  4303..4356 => -0.8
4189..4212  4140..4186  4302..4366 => 0.2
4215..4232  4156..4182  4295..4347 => -0.6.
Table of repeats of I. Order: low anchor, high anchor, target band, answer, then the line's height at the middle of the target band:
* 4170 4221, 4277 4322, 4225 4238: -0.5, 1.51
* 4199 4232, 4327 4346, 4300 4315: 2.8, 1.58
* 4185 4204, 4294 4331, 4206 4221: -1.6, 1.49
